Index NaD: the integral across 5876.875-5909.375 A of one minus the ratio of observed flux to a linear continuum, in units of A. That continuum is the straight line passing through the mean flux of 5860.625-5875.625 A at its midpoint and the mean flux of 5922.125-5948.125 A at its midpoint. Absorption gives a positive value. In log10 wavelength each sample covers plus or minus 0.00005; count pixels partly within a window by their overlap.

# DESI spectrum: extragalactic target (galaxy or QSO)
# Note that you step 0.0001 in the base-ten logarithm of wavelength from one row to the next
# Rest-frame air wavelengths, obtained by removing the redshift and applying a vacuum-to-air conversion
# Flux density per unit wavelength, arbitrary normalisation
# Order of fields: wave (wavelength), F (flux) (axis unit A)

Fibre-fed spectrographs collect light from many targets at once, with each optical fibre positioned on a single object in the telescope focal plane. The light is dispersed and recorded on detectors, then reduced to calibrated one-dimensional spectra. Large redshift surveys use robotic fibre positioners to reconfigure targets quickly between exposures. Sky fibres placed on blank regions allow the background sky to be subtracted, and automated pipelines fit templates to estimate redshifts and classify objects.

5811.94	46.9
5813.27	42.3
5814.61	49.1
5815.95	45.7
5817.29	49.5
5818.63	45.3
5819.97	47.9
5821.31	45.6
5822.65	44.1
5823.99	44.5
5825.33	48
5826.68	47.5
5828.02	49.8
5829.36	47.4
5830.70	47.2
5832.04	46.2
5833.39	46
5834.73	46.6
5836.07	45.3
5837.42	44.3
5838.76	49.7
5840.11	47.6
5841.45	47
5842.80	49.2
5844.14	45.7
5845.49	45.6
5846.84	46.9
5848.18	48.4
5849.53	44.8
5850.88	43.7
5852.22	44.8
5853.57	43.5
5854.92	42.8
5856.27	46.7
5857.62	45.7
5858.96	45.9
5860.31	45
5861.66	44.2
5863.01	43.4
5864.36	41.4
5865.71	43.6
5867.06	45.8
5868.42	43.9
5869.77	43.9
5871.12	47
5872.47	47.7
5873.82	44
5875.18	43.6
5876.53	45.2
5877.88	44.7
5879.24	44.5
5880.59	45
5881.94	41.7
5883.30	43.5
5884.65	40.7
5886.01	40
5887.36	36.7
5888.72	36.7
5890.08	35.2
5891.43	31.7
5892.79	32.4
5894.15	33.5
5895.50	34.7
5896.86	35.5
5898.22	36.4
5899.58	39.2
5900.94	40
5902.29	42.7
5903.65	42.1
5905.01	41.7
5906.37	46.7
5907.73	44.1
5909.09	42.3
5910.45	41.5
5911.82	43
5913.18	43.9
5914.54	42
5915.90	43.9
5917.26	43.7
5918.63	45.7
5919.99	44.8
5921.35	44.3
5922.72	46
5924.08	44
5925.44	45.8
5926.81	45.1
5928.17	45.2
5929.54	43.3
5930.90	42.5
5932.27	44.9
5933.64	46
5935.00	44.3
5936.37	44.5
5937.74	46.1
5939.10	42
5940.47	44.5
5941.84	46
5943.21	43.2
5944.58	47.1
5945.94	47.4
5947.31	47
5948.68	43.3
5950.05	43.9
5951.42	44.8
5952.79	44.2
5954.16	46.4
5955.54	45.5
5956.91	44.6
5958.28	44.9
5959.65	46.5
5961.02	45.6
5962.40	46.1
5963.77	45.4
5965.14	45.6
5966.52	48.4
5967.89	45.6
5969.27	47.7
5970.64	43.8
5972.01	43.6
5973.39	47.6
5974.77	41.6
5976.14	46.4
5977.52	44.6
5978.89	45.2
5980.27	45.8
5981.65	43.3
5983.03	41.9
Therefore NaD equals 3.6 A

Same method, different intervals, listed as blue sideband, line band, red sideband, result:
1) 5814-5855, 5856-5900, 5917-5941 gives 4.0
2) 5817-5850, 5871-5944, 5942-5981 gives 5.9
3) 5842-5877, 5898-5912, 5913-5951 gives 0.9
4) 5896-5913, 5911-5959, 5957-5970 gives -1.0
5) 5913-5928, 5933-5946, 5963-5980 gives 0.0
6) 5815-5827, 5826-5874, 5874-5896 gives -2.8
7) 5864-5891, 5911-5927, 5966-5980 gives -0.2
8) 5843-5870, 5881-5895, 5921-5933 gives 2.3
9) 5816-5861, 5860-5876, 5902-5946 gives 0.4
